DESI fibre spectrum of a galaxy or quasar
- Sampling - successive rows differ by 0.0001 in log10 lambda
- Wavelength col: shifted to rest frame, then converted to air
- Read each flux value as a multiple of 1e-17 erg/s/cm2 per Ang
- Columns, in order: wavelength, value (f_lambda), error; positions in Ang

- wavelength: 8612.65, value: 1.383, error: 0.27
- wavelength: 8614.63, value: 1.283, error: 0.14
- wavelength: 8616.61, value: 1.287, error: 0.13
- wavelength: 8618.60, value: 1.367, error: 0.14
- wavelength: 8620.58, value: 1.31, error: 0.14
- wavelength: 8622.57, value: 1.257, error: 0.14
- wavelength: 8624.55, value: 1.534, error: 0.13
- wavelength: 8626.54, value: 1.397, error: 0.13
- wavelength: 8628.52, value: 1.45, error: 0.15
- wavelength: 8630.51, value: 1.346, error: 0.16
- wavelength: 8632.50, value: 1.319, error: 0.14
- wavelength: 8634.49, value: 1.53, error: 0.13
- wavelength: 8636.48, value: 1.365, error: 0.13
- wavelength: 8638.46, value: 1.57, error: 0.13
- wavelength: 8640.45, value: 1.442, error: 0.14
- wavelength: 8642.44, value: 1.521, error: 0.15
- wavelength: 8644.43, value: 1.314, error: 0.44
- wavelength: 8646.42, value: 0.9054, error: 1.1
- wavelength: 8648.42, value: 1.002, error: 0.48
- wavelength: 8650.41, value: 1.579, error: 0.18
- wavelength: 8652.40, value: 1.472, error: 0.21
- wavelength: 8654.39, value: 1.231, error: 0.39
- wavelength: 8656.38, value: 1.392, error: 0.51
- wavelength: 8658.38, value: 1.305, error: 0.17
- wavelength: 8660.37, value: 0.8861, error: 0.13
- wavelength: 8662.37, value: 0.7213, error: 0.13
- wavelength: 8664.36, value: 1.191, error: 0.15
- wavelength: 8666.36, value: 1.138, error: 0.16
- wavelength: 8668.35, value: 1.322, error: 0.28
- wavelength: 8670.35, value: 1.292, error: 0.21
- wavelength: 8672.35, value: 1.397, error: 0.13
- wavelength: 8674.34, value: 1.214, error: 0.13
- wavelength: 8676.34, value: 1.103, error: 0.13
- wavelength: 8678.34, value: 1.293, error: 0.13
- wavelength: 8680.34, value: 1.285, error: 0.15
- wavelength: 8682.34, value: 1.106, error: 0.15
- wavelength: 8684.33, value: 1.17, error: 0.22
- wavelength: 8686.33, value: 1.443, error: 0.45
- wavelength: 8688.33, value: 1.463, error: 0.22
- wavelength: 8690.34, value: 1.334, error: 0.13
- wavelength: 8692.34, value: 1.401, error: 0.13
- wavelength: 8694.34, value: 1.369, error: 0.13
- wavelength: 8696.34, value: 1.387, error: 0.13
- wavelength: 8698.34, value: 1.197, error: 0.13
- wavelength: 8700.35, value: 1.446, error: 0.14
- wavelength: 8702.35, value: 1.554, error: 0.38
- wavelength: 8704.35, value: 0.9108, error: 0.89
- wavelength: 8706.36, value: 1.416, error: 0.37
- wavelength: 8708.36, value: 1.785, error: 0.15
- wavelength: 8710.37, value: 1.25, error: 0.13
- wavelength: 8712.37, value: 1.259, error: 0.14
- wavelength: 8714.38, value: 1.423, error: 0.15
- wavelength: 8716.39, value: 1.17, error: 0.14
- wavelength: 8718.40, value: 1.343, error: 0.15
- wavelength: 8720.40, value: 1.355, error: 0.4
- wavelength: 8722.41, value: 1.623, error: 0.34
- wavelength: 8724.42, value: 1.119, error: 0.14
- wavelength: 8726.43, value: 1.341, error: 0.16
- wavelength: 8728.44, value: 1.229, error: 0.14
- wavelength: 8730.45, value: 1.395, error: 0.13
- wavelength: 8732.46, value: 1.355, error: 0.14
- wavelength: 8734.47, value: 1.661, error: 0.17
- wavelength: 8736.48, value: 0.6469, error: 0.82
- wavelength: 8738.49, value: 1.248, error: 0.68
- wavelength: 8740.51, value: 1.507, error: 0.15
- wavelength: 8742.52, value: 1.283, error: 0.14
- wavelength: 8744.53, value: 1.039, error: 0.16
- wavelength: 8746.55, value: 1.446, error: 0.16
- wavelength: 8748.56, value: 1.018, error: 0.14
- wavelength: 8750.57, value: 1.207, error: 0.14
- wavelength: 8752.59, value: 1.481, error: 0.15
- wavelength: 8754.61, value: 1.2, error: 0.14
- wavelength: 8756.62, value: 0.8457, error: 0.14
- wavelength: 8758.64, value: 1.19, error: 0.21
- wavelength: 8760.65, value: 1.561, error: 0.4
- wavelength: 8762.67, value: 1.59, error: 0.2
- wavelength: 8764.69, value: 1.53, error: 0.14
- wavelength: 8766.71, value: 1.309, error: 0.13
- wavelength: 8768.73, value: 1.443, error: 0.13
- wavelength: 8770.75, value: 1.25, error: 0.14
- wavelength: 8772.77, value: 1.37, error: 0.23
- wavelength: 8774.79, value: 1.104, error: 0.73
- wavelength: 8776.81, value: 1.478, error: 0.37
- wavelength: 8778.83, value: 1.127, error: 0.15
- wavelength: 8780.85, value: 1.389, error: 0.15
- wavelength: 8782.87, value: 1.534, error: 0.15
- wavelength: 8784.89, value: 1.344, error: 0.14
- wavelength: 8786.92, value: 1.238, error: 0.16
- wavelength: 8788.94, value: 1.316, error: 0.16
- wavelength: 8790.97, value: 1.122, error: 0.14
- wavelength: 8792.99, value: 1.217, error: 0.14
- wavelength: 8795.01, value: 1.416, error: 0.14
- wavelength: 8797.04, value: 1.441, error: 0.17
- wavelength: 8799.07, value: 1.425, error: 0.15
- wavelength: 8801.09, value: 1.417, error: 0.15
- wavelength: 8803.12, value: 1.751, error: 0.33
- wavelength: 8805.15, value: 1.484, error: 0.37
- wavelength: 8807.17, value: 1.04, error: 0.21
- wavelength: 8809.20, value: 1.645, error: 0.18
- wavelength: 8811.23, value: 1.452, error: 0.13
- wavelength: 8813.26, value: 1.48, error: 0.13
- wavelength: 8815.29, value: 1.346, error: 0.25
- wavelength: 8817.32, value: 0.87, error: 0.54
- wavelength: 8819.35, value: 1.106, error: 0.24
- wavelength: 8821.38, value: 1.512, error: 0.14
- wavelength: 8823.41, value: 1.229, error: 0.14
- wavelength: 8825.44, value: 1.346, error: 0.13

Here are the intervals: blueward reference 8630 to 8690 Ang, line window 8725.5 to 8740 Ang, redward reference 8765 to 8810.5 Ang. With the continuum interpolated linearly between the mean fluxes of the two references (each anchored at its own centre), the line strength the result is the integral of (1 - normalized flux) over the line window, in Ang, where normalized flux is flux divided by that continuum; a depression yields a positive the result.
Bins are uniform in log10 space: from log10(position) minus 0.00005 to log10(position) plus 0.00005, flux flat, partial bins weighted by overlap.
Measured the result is 0.5 Ang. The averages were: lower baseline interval 1.28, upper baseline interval 1.36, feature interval 1.28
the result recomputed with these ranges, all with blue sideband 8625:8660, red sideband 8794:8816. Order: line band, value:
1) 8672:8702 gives 1.5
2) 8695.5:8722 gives 0.8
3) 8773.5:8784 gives 0.8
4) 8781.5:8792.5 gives 1.0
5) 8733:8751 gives 2.3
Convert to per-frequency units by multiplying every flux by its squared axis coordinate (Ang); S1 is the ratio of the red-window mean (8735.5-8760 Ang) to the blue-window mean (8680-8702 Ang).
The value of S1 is 0.90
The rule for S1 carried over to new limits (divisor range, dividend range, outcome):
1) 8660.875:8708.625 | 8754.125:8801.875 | 1.06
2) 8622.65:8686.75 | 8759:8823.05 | 1.09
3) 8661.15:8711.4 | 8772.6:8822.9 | 1.07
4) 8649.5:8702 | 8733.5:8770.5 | 1.03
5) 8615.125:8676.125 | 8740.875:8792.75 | 1.03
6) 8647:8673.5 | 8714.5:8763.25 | 1.07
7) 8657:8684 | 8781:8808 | 1.20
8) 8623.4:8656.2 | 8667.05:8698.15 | 0.96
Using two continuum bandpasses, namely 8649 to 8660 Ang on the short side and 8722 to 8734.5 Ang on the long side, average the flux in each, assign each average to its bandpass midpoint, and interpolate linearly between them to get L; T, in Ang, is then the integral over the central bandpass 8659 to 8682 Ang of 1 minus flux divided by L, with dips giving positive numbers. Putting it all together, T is 3.15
